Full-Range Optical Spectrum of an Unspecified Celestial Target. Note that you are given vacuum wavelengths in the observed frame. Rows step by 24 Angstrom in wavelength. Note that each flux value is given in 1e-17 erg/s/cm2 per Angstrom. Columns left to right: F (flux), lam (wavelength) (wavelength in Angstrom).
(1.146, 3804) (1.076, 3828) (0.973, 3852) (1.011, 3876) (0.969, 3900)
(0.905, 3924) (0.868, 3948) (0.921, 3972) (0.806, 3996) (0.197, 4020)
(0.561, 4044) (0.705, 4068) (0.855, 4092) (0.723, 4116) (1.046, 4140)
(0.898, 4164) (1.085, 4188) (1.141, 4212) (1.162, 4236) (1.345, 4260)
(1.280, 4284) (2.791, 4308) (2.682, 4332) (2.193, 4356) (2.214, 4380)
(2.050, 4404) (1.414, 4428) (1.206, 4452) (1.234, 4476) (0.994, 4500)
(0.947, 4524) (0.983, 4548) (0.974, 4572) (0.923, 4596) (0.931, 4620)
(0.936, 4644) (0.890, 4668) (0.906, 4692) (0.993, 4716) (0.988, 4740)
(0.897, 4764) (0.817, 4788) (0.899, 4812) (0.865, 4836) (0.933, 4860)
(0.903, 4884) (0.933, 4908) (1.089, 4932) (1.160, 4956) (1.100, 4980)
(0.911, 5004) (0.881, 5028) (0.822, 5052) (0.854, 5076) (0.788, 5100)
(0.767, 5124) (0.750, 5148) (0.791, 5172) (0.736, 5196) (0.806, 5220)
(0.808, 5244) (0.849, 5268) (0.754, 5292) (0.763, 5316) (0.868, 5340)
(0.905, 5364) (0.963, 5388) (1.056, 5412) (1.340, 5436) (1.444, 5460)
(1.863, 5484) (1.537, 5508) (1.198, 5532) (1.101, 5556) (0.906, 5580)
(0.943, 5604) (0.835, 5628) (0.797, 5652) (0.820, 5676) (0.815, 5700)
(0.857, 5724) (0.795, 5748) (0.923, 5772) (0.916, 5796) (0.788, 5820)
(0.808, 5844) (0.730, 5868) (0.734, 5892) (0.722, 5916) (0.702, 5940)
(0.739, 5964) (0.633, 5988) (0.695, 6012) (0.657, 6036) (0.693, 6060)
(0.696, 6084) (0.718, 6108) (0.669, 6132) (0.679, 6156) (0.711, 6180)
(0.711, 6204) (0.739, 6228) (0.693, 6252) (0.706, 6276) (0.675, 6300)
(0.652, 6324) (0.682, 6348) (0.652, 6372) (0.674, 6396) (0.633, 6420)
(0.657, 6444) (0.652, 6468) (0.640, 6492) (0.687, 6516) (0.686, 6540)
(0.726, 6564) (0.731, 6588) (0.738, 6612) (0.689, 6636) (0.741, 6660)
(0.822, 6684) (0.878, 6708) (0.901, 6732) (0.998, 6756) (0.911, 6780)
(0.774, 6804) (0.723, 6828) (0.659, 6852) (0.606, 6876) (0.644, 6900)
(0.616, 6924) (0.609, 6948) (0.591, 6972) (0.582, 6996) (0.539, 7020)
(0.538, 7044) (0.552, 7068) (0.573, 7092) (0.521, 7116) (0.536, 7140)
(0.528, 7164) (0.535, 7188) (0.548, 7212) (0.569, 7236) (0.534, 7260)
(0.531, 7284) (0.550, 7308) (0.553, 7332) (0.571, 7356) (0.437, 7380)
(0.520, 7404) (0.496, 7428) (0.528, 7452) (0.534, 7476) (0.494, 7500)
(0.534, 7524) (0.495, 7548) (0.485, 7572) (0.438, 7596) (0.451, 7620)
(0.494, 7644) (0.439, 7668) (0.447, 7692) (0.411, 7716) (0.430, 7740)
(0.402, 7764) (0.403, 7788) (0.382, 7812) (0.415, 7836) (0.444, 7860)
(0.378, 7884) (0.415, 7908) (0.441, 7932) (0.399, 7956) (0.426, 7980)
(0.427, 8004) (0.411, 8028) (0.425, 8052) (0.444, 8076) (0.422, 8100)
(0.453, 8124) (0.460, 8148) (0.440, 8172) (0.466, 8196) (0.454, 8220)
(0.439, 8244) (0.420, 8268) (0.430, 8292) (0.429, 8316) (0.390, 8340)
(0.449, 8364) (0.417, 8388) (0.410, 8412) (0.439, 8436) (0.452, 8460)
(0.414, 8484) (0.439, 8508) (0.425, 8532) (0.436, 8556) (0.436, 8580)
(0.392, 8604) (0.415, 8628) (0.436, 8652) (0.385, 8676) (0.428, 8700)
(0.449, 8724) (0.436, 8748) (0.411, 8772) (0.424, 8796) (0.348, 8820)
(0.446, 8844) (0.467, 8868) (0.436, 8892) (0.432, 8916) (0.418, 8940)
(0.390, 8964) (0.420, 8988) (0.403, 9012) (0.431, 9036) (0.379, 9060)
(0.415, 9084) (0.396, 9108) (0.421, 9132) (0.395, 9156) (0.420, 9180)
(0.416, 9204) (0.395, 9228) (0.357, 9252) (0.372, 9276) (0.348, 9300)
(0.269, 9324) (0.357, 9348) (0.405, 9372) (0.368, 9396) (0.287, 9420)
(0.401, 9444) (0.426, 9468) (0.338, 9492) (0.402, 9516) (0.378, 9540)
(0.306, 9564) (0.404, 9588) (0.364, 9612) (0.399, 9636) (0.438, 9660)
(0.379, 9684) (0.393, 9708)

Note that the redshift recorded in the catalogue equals 2.541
